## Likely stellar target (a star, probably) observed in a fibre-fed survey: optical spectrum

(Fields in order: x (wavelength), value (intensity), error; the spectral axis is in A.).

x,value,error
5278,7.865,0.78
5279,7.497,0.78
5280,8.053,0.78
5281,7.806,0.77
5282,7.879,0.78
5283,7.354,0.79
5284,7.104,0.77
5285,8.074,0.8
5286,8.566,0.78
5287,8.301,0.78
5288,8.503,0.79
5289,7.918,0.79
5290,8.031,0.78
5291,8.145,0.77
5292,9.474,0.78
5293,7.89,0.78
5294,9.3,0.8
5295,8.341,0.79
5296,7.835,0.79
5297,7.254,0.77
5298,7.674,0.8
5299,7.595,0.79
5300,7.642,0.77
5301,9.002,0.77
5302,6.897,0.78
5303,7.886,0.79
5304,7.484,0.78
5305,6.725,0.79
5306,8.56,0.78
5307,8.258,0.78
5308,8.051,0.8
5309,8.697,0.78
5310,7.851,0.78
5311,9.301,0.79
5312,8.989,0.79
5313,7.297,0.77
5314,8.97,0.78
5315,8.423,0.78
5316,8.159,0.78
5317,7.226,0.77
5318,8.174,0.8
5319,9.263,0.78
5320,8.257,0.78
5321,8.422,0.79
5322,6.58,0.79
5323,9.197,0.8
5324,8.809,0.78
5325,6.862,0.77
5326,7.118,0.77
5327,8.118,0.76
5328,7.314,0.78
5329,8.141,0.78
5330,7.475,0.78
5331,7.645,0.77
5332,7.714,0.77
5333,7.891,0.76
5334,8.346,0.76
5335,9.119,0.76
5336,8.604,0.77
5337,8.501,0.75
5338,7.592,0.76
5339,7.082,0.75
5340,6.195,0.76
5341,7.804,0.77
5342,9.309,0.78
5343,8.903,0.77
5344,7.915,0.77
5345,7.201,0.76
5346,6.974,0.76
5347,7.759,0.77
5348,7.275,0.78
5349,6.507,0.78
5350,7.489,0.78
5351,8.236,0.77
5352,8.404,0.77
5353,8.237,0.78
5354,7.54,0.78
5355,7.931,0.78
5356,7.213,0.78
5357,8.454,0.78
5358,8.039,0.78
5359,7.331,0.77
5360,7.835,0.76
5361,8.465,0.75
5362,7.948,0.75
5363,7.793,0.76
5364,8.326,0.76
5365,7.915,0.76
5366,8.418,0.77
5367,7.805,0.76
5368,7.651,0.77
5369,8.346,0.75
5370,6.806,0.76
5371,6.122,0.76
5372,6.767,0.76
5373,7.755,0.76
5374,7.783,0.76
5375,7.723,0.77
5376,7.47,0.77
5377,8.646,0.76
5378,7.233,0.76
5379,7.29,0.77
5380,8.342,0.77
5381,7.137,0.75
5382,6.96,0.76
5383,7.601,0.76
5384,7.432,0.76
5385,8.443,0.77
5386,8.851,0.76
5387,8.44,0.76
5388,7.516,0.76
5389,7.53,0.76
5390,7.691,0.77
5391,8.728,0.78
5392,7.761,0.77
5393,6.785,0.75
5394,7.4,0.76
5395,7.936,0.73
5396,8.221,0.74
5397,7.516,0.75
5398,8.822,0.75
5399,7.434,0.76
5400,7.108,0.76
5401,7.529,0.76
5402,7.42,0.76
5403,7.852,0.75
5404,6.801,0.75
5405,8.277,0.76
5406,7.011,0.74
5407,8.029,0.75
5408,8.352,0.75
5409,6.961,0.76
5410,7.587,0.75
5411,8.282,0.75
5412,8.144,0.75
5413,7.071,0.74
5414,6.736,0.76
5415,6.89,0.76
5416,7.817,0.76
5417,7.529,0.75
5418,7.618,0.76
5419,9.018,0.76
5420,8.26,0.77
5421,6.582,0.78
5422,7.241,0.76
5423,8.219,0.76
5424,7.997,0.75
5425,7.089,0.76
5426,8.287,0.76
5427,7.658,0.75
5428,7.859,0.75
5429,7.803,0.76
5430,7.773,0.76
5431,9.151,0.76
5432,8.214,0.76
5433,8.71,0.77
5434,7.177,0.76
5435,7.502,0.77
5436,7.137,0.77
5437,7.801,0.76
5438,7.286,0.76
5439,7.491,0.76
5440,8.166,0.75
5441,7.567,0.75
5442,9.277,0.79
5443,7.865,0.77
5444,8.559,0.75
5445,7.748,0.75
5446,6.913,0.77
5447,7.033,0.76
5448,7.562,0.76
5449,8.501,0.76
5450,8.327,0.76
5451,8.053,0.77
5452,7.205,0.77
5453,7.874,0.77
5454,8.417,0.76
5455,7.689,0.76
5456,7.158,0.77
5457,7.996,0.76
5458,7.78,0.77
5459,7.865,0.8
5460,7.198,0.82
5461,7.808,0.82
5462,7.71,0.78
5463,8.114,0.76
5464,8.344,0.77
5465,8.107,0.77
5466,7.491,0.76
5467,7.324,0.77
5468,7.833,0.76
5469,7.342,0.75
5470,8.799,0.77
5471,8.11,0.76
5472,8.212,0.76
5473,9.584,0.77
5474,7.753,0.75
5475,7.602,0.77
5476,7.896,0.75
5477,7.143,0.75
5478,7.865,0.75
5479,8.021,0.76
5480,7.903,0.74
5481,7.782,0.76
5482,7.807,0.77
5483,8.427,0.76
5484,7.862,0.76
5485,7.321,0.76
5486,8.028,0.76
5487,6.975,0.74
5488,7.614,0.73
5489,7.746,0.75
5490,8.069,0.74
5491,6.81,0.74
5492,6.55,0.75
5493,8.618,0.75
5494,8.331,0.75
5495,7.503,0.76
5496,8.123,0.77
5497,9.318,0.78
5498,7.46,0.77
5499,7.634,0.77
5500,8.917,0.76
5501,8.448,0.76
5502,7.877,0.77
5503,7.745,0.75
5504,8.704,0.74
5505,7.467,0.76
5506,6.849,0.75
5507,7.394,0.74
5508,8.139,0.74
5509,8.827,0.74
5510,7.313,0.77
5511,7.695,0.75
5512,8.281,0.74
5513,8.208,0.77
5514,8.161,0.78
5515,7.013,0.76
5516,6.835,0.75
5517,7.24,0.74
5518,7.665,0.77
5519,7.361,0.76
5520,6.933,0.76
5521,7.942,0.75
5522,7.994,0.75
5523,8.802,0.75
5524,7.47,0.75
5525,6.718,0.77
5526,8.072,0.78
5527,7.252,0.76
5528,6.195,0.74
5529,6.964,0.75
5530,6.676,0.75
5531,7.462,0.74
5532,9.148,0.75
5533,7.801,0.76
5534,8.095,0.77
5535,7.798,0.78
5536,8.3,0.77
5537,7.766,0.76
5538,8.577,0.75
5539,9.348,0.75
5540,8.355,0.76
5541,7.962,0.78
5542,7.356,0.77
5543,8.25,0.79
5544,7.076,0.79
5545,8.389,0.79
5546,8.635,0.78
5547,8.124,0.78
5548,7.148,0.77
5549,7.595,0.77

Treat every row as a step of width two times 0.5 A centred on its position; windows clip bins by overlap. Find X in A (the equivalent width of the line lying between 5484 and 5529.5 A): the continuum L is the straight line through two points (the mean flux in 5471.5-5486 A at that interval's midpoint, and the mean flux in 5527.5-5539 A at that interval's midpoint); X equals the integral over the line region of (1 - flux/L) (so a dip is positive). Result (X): 0.9 A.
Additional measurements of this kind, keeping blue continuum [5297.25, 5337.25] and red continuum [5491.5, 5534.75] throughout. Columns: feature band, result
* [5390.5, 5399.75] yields 0.1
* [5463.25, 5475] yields -0.4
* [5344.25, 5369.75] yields 0.6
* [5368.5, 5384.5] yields 1.0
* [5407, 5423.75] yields 0.5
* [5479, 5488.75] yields 0.0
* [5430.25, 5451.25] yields -0.1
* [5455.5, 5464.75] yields 0.1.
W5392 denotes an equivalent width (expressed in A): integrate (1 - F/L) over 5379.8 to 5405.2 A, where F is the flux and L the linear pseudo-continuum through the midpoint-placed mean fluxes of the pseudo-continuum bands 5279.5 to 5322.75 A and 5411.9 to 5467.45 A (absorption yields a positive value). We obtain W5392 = 0.5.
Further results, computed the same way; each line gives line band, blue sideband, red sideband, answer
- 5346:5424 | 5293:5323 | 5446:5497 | 2.6 A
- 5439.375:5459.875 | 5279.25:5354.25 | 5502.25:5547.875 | 0.0 A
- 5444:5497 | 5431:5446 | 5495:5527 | 0.2 A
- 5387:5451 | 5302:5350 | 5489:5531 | 0.5 A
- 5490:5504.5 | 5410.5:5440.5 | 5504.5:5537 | -0.7 A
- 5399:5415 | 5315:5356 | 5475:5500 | 0.7 A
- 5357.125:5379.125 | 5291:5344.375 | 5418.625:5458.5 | 0.7 A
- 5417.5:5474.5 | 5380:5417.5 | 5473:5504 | -0.7 A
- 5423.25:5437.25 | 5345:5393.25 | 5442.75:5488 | -0.1 A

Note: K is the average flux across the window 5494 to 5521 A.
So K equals 7.82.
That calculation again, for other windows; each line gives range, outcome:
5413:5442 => 7.75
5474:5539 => 7.77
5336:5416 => 7.71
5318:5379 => 7.82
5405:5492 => 7.79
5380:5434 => 7.76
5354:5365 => 7.91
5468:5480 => 8.02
